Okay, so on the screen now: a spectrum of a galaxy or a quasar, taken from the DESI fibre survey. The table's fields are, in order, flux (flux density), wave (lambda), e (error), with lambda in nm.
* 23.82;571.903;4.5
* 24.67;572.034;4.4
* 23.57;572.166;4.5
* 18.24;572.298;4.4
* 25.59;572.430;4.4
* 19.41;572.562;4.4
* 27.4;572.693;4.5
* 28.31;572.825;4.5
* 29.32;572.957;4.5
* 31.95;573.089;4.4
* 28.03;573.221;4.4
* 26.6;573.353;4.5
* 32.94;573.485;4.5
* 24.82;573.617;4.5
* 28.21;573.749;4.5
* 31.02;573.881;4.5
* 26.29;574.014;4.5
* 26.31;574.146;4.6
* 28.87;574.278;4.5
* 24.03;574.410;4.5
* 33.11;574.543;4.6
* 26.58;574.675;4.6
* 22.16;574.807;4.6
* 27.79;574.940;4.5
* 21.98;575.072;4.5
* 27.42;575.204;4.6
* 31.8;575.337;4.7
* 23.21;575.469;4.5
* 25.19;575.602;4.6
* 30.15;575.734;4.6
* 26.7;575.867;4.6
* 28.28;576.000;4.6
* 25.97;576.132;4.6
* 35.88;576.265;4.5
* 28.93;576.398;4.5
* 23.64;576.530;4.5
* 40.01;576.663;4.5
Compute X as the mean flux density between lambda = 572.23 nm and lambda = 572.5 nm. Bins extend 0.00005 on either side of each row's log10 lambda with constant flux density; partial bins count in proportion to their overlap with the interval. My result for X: 21.8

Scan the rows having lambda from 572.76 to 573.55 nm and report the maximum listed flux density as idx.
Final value 32.94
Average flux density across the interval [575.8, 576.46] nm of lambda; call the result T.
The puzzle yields 29.1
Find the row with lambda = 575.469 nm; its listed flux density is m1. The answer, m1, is 23.21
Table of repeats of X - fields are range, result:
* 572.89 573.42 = 29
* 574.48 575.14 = 26.3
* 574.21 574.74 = 28.1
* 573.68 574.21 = 27.9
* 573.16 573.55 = 29.2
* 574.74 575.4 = 26.2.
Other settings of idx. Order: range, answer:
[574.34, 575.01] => 33.11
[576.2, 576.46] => 35.88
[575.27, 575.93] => 31.8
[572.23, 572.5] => 25.59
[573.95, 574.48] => 28.87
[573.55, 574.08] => 31.02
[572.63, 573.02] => 29.32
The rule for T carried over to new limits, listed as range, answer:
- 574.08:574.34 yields 27.6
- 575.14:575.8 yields 27.6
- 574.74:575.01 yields 24.9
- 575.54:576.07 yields 27.6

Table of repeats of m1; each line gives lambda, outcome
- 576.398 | 28.93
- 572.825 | 28.31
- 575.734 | 30.15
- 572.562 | 19.41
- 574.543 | 33.11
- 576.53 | 23.64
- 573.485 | 32.94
